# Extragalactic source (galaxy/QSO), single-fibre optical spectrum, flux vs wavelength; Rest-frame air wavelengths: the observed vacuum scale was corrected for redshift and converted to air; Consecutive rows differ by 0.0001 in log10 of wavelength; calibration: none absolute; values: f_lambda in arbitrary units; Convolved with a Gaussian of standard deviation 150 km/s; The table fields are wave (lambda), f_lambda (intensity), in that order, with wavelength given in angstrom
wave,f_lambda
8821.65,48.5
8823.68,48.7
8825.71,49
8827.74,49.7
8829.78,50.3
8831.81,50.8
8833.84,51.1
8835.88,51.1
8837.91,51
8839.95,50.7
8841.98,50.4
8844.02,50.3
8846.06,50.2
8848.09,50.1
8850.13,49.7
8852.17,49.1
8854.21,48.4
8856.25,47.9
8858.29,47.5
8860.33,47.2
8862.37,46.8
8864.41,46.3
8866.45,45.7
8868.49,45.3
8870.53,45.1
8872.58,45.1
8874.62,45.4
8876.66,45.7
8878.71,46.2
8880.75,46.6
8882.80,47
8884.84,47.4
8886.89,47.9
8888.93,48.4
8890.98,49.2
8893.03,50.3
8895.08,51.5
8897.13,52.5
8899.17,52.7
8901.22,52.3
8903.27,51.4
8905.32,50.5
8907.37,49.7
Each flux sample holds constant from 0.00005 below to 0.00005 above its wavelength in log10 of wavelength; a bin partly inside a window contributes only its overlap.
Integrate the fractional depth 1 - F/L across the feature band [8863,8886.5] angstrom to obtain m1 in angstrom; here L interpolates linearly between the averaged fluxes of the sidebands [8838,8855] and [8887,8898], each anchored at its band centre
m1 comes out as 1.9 angstrom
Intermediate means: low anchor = 49.9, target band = 46.1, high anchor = 50.1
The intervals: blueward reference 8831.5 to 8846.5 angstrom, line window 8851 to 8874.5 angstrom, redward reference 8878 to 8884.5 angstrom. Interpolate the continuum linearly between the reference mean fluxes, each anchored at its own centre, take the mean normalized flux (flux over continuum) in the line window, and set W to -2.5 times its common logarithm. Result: 0.04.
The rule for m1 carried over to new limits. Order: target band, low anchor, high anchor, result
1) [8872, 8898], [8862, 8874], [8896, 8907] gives 0.44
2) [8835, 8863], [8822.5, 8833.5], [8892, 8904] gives 0.58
